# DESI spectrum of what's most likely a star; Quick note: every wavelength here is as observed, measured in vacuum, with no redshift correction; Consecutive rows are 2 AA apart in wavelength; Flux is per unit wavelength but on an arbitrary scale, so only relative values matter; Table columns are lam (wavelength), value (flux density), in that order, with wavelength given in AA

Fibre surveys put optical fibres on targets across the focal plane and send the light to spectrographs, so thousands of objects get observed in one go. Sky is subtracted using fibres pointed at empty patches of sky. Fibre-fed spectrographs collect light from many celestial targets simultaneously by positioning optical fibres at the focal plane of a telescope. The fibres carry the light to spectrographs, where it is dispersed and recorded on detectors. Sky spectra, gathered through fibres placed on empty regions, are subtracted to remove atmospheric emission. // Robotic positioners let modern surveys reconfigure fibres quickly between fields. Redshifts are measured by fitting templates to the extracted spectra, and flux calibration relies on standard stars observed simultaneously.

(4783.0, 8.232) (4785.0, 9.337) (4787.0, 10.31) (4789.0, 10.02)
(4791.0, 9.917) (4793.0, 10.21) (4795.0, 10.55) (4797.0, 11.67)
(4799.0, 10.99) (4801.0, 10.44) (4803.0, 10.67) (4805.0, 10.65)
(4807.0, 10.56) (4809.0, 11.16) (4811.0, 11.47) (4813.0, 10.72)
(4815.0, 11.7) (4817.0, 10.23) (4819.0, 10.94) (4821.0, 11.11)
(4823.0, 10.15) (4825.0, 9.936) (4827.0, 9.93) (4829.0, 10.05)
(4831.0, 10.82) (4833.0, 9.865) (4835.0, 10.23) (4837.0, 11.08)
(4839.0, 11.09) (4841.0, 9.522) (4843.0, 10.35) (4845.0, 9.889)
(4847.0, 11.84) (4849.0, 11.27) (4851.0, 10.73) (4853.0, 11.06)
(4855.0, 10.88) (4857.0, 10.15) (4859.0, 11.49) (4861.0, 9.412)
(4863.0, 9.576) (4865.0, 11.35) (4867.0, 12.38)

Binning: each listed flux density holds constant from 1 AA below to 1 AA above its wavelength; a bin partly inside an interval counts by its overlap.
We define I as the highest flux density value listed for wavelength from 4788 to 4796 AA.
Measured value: 10.55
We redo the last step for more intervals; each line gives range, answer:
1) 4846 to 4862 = 11.84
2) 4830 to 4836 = 10.82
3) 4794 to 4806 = 11.67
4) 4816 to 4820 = 10.94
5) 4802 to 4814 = 11.47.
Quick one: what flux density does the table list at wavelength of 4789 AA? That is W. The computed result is 10.02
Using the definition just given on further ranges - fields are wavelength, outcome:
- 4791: 9.917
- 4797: 11.67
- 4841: 9.522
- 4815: 11.7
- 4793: 10.21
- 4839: 11.09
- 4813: 10.72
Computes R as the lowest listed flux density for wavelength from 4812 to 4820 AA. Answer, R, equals 10.23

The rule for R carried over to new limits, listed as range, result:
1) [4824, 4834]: 9.865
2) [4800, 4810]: 10.44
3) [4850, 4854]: 10.73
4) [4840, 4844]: 9.522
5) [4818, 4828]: 9.93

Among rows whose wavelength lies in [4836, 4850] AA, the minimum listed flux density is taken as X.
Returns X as 9.522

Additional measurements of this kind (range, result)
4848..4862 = 9.412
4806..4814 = 10.56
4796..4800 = 10.99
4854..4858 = 10.15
